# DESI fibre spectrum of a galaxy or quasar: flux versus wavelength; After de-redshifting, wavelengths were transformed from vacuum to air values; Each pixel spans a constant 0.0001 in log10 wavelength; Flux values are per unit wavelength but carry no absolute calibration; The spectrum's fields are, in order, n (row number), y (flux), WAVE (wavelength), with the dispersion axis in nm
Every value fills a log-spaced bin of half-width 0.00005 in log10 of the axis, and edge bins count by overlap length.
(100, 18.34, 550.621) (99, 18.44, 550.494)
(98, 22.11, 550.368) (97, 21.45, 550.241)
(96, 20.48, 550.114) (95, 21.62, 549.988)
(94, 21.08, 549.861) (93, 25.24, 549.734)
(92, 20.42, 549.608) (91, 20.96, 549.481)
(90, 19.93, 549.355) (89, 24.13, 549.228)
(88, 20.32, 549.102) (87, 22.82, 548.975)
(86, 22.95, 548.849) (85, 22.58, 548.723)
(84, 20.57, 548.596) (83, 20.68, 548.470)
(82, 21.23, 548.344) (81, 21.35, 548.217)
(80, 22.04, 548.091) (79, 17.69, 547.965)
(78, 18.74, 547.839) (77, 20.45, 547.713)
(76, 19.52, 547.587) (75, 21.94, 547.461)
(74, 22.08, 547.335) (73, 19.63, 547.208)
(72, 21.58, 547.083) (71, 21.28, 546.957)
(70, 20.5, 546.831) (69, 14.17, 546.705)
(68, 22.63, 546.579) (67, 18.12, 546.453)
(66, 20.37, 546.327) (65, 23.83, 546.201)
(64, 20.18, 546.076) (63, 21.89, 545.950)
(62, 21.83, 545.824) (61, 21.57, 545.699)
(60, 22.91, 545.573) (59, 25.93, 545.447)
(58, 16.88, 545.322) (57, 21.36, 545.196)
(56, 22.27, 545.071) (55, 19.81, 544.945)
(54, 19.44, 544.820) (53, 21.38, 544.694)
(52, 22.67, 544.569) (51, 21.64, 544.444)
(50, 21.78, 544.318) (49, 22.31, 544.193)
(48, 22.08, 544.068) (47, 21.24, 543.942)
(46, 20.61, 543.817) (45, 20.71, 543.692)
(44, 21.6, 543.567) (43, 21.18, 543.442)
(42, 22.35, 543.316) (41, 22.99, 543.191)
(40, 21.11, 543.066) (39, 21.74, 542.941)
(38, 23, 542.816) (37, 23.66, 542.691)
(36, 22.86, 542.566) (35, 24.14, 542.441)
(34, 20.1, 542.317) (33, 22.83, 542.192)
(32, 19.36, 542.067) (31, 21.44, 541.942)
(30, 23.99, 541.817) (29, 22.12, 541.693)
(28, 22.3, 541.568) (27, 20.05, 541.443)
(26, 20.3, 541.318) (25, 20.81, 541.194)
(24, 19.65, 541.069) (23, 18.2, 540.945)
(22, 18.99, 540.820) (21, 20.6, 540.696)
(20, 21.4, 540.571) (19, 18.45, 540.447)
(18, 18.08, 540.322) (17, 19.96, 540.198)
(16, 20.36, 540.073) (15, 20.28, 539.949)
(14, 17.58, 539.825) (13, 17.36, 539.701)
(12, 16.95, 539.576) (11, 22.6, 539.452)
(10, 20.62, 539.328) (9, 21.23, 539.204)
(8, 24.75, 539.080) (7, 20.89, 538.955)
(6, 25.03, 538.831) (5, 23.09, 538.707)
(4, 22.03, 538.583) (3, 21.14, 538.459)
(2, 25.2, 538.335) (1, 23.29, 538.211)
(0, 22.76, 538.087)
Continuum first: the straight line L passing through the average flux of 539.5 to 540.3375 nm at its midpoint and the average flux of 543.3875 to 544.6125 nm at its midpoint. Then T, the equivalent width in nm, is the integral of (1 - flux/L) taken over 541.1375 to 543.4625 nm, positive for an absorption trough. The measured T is -0.174 nm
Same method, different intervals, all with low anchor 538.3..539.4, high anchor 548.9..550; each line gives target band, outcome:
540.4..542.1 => 0.14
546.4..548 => 0.15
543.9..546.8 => 0.13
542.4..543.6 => -0.01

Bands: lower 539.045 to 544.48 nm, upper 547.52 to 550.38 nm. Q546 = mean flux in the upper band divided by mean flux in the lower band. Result 1.01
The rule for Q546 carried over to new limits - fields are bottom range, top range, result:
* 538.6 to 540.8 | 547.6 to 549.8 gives 1.04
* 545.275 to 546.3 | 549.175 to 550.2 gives 0.99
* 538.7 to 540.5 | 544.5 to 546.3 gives 1.06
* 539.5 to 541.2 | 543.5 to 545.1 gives 1.11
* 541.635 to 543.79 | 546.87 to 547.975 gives 0.93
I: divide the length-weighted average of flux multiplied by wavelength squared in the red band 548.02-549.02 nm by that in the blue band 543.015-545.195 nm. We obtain 1.03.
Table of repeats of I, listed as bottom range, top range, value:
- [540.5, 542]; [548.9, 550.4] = 1.08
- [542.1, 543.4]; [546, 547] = 0.91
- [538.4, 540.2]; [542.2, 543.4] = 1.08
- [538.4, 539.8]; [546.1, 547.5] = 0.99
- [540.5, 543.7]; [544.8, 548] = 0.98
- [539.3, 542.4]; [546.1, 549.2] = 1.05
